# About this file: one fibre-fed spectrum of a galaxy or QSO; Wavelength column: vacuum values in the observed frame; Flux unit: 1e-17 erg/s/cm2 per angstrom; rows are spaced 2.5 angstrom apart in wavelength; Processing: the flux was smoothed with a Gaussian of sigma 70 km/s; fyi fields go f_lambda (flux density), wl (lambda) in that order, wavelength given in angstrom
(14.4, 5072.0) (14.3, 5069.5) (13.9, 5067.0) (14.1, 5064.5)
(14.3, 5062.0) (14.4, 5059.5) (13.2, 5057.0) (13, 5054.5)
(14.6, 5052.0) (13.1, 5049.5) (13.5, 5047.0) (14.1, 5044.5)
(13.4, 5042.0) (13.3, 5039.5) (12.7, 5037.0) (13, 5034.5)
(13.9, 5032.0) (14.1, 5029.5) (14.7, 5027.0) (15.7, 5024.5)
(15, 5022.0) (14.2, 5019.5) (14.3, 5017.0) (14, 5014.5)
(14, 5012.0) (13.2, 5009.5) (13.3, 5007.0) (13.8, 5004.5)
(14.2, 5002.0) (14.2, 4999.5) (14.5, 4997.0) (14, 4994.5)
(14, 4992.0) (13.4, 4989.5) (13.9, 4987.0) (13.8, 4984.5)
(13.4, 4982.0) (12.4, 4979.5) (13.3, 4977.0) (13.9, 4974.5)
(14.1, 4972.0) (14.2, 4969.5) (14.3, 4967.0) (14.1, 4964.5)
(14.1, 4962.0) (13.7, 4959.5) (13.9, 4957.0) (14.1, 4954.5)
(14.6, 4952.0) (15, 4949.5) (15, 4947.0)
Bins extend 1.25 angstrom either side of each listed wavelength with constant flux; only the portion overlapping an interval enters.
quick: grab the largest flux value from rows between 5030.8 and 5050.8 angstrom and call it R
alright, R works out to 14.1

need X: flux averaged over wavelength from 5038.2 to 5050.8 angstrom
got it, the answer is 13.5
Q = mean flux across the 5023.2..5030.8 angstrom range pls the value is 14.8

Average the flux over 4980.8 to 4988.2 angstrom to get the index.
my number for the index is 13.7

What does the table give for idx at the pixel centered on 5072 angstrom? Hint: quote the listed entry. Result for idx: 14.4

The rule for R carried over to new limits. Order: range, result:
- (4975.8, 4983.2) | 13.4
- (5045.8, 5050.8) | 13.5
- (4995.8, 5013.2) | 14.5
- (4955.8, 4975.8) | 14.3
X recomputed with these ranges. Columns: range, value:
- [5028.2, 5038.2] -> 13.4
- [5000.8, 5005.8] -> 14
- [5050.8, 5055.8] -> 13.8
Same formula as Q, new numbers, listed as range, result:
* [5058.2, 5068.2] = 14.2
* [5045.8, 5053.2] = 13.7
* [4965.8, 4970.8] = 14.2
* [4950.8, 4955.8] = 14.3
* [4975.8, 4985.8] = 13.2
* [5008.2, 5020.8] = 13.9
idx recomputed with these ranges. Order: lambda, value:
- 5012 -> 14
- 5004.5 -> 13.8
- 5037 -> 12.7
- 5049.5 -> 13.1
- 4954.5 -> 14.1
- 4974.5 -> 13.9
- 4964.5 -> 14.1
